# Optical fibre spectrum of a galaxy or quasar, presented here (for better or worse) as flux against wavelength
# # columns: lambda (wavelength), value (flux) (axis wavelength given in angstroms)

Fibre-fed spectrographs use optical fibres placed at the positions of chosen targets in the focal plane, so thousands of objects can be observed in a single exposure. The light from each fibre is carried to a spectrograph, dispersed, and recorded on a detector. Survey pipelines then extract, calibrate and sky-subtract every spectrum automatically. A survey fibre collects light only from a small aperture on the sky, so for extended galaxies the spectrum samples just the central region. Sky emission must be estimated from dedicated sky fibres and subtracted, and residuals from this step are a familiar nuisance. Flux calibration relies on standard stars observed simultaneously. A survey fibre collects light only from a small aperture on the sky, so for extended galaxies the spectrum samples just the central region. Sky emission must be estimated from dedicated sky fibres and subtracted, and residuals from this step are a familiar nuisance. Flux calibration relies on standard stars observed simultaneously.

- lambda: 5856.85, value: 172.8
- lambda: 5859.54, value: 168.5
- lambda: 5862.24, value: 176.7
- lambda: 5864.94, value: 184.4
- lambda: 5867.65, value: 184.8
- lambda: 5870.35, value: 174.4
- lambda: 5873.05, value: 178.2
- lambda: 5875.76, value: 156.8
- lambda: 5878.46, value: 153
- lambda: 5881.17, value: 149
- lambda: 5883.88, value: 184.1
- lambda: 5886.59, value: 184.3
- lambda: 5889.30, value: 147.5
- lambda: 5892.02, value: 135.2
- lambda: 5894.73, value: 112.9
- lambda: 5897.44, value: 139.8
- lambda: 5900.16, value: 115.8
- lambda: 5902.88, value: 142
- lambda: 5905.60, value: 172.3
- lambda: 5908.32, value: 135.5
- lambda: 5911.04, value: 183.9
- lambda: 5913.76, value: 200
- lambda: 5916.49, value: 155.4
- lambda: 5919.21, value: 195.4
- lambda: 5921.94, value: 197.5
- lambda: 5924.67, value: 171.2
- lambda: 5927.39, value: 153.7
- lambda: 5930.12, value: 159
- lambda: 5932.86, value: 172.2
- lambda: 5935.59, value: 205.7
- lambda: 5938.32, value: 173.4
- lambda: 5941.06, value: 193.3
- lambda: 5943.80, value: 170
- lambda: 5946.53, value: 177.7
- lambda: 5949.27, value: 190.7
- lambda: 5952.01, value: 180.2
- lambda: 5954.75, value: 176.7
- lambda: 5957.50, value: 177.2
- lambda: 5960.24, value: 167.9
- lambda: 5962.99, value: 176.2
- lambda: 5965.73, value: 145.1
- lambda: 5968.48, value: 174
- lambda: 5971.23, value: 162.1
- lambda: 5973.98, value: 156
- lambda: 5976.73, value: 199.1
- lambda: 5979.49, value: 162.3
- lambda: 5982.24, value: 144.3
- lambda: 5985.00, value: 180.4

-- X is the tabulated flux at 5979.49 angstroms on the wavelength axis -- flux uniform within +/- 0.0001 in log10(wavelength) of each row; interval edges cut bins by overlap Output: 162.3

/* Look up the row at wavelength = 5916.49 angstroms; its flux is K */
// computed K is 155.4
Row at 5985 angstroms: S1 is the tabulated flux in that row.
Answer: 180.4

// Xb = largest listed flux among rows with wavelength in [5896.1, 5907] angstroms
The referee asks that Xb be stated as 172.3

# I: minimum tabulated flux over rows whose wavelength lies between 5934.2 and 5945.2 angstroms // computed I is 170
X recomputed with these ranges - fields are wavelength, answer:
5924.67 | 171.2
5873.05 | 178.2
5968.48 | 174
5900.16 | 115.8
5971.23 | 162.1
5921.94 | 197.5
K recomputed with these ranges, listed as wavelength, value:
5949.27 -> 190.7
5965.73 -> 145.1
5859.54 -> 168.5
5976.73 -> 199.1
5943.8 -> 170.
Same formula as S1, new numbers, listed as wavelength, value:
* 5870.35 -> 174.4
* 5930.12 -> 159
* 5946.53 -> 177.7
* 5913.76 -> 200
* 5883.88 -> 184.1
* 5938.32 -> 173.4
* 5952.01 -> 180.2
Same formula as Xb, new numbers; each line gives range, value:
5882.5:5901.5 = 184.3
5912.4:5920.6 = 200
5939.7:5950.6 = 193.3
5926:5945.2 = 205.7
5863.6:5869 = 184.8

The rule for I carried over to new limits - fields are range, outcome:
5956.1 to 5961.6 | 167.9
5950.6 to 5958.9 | 176.7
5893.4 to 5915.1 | 112.9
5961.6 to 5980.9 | 145.1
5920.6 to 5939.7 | 153.7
